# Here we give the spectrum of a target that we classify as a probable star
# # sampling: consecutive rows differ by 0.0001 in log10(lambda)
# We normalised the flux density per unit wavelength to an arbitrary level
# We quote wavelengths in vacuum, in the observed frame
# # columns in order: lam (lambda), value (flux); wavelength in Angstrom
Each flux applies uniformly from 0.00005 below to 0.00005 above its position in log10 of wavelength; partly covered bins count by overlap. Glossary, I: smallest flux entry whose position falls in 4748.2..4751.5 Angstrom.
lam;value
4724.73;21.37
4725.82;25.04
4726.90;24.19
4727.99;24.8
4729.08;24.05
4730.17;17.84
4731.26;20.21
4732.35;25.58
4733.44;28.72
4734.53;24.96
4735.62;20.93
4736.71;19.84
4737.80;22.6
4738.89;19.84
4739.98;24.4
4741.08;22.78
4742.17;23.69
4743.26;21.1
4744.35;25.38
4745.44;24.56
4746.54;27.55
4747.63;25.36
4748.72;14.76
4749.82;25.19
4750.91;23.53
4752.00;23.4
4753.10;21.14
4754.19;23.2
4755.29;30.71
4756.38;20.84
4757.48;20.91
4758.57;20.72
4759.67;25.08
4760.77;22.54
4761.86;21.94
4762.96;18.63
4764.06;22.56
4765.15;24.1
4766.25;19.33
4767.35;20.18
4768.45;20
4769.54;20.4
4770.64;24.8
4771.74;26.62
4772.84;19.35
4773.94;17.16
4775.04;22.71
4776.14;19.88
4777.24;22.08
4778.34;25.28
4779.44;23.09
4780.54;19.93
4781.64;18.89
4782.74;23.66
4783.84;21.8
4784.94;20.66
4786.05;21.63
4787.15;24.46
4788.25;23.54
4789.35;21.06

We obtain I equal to 14.76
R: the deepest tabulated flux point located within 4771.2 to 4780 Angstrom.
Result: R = 17.16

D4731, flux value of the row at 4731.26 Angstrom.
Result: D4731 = 20.21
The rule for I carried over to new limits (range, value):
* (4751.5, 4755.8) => 21.14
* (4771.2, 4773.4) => 19.35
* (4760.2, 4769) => 18.63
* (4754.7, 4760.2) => 20.72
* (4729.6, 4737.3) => 17.84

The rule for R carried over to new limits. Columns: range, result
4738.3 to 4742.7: 19.84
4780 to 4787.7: 18.89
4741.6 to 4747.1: 21.1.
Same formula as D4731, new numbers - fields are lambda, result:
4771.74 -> 26.62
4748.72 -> 14.76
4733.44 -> 28.72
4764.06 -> 22.56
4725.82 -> 25.04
